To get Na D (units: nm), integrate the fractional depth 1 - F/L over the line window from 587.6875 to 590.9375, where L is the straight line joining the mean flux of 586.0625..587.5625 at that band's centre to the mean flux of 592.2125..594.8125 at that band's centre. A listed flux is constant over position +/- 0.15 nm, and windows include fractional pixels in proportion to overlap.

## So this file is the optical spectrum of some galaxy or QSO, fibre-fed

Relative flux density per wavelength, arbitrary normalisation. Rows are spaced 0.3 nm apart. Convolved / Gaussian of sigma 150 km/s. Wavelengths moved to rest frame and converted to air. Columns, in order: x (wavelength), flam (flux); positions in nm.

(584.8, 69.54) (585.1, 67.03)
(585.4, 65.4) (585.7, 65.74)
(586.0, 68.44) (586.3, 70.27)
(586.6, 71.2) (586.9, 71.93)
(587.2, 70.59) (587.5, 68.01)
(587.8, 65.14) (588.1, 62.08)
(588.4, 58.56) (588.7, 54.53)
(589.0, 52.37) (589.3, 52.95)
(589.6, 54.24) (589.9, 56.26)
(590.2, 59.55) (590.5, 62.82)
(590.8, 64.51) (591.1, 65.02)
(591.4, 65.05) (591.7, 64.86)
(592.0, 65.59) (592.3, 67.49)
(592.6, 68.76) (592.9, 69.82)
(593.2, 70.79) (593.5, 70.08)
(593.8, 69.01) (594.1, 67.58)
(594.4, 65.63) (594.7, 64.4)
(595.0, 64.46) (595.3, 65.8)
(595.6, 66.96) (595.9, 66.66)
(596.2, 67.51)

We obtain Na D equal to 0.53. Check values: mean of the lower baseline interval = 70.4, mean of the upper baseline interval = 68.2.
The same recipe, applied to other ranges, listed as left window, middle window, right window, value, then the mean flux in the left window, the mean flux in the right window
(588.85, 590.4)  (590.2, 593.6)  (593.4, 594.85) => -0.28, 55.3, 67.2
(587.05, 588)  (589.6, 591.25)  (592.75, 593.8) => 0.19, 67.6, 70.1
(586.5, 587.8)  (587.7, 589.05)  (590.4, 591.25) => 0.18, 69.8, 64.2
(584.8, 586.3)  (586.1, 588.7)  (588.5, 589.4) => -0.29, 67.3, 53.6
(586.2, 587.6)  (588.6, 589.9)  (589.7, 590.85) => 0.19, 70.5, 60.2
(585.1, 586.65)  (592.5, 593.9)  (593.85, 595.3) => -0.08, 67.9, 65.8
